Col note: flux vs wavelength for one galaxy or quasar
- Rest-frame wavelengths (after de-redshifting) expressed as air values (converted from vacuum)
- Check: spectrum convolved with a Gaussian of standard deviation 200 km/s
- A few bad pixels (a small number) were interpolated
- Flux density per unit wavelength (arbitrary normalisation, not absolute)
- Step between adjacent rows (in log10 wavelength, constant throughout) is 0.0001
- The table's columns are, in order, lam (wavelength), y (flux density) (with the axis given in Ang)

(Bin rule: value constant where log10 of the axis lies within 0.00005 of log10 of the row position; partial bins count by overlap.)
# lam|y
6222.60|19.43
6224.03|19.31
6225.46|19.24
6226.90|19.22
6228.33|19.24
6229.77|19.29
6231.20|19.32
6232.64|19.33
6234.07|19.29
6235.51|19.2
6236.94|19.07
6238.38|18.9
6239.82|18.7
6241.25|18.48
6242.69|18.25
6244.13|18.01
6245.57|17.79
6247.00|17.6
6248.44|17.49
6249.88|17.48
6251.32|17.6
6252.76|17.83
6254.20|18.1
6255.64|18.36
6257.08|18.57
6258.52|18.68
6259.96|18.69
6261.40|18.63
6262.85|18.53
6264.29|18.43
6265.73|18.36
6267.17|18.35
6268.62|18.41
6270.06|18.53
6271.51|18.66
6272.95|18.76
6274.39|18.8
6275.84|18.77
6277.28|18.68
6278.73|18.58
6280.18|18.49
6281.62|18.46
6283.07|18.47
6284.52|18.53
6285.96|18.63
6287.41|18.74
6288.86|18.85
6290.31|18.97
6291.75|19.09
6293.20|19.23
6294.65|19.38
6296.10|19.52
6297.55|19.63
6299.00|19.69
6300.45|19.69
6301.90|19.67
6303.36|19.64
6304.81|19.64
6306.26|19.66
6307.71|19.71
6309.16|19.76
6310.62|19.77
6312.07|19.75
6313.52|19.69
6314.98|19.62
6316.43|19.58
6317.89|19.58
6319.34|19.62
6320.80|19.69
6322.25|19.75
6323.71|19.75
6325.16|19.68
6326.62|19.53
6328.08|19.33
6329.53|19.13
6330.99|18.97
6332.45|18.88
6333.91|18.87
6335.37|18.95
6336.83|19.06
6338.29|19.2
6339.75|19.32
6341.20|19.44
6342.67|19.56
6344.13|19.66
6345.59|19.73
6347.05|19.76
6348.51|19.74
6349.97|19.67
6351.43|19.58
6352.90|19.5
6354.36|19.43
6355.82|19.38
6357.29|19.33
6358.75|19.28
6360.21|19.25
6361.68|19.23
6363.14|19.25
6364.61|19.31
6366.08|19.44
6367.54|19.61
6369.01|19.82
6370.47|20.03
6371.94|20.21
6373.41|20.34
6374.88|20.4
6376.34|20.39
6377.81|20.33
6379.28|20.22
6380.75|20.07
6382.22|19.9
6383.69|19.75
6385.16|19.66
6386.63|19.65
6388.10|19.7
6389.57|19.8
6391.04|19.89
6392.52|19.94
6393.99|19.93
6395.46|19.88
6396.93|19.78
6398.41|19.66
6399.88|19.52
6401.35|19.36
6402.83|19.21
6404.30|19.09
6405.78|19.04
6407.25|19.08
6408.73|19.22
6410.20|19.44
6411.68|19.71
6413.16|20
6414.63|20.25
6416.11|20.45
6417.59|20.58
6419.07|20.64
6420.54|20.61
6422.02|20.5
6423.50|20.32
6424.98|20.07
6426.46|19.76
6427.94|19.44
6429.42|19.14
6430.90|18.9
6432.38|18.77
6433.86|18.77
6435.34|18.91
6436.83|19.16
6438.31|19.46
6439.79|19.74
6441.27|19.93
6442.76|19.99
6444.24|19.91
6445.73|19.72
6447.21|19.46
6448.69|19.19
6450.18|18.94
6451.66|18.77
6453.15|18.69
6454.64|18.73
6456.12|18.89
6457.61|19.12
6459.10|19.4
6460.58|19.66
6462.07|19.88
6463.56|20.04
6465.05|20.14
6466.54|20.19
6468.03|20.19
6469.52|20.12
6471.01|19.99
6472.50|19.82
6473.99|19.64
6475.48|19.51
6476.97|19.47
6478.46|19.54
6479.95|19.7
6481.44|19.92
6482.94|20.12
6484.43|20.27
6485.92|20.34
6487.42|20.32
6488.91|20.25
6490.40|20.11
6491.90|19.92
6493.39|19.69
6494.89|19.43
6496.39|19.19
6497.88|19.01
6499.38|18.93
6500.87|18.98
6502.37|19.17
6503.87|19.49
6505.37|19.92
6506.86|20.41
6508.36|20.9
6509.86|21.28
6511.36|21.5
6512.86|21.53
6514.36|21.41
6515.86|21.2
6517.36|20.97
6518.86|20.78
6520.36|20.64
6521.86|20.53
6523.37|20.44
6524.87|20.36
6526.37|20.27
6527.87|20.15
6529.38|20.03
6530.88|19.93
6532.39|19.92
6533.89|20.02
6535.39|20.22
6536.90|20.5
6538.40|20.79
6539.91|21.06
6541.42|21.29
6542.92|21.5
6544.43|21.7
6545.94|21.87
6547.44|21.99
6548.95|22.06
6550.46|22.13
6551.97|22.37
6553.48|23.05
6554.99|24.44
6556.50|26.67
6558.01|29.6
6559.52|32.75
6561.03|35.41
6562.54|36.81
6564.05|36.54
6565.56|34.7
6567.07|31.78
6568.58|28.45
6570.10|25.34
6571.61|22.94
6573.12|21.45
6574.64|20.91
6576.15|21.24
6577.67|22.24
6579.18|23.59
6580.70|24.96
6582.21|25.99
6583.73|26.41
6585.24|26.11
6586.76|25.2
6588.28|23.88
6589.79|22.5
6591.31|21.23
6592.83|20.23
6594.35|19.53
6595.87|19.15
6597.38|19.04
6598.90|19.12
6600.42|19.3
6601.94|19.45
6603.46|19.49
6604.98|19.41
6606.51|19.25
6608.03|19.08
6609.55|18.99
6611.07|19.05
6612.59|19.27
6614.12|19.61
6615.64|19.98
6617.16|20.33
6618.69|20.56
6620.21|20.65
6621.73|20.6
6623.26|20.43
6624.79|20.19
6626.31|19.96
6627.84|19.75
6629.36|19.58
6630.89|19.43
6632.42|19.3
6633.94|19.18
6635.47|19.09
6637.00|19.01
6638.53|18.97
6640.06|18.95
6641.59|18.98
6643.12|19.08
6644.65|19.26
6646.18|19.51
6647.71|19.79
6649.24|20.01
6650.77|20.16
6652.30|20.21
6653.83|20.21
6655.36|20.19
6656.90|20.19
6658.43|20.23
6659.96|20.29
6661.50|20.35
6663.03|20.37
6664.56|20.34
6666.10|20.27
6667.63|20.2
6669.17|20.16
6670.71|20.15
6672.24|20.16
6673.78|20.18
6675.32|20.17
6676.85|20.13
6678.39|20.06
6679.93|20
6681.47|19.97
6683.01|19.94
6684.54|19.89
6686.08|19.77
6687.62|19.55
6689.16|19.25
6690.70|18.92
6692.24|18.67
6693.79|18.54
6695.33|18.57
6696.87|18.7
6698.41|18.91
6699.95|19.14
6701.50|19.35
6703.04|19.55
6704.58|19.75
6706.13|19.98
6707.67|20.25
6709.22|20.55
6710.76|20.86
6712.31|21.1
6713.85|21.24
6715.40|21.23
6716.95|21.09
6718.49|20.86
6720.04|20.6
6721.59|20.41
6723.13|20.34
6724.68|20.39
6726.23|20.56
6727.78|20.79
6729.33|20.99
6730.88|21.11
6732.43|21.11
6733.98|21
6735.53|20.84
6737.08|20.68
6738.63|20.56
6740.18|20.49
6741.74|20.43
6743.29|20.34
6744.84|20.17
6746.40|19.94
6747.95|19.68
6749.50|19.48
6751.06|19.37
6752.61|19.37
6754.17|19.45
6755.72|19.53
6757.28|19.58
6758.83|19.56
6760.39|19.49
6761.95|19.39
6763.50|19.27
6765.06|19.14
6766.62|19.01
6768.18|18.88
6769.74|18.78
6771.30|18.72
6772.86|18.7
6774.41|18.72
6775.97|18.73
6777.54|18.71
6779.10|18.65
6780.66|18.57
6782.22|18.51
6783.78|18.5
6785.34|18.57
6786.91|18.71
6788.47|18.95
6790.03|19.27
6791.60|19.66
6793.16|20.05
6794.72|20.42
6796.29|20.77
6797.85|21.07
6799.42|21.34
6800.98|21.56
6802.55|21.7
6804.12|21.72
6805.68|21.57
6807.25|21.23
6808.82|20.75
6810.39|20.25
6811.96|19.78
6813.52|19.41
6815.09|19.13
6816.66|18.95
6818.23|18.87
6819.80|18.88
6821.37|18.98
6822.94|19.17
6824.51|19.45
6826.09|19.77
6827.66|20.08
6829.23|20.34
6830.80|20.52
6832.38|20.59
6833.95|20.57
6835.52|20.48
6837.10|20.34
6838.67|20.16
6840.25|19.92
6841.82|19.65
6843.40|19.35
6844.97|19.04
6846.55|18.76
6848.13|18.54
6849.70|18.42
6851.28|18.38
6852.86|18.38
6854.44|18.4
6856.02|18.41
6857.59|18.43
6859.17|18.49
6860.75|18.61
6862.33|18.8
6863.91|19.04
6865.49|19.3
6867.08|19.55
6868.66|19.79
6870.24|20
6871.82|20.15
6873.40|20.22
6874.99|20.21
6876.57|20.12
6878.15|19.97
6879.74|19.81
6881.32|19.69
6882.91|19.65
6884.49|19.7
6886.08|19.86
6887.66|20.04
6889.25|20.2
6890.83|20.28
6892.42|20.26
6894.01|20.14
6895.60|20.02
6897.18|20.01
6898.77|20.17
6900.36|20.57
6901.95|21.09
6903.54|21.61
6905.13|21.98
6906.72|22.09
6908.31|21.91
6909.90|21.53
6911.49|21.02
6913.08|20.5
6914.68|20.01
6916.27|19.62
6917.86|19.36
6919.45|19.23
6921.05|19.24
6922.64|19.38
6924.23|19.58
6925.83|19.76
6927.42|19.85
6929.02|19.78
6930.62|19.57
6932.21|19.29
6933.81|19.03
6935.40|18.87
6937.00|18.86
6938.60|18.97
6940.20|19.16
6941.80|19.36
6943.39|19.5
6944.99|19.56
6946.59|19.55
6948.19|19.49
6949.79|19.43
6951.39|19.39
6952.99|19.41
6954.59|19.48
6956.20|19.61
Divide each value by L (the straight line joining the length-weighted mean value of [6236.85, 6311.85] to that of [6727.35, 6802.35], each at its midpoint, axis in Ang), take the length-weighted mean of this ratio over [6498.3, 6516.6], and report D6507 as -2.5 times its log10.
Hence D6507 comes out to -0.06 mag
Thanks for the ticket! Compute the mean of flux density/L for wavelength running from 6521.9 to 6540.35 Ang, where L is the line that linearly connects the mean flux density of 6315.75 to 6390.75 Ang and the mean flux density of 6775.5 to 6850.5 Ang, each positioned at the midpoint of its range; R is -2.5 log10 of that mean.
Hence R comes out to -0.035 mag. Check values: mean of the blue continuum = 19.6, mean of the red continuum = 19.8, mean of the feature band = 20.3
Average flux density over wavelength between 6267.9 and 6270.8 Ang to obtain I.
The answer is 18.5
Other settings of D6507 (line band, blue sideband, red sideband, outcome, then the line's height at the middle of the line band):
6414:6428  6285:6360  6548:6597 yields 0.08 mag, 21.8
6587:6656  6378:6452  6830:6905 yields -0.01 mag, 19.7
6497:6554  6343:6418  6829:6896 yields -0.06 mag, 19.7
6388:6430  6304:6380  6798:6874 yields -0.01 mag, 19.6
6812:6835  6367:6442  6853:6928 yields 0.01 mag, 19.9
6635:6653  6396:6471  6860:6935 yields 0.02 mag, 19.8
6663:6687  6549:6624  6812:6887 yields 0.10 mag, 22.1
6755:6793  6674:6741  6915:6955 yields 0.05 mag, 19.9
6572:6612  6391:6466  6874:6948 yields -0.09 mag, 19.7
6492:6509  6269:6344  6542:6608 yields 0.17 mag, 22.8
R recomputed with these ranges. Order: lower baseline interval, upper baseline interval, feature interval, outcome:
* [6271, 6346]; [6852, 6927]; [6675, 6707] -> 0.01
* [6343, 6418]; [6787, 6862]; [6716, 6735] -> -0.06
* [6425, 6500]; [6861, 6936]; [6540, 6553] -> -0.11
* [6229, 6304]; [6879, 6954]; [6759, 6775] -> 0.03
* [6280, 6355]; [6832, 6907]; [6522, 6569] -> -0.24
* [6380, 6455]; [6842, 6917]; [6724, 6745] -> -0.05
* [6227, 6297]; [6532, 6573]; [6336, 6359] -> 0.06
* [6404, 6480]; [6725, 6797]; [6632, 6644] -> 0.03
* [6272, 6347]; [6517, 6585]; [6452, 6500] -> 0.15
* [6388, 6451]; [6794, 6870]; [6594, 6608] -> 0.02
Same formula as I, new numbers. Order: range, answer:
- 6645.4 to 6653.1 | 20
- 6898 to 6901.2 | 20.4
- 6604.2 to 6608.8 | 19.2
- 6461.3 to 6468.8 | 20.1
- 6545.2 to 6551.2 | 22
